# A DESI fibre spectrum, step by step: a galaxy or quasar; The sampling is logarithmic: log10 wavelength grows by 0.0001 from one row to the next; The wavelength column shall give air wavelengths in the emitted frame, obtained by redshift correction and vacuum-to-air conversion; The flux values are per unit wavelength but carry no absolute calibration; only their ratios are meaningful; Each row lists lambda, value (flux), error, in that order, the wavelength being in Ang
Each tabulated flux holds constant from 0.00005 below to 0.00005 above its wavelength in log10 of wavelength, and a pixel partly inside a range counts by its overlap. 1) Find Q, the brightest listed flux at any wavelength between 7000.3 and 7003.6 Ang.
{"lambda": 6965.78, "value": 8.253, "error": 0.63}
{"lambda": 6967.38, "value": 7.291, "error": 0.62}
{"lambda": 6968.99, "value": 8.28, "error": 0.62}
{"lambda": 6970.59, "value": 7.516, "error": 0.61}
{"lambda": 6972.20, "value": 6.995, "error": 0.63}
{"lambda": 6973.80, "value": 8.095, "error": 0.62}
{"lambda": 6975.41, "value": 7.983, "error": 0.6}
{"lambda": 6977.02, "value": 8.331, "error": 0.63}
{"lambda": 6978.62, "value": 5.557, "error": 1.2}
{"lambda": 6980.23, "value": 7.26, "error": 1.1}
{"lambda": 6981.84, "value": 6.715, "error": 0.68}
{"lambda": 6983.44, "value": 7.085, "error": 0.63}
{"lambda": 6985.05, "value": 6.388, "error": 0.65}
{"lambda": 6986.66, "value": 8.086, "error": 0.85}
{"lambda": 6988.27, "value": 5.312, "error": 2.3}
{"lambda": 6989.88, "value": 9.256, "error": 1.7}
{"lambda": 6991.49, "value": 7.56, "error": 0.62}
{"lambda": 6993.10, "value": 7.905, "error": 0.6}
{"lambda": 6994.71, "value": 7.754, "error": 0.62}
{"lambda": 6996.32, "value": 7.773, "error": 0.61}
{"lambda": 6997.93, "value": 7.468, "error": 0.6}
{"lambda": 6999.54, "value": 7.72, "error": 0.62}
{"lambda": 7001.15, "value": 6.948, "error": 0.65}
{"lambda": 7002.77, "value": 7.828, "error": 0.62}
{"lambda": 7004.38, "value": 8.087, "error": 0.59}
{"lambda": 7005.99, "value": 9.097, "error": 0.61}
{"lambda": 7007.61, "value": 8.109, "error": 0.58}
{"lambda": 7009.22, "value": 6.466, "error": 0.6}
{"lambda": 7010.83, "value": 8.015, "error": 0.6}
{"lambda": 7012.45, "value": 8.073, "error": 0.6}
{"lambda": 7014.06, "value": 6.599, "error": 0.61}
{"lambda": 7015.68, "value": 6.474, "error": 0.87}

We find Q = 7.828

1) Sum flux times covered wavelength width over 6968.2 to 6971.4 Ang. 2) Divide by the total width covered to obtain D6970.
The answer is 7.9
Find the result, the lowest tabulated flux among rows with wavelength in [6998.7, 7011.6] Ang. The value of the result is 6.466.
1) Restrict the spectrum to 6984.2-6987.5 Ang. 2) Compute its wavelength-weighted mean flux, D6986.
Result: 7.21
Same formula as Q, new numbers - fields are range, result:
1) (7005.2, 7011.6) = 9.097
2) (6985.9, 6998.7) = 9.256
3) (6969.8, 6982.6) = 8.331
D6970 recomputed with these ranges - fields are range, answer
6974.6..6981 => 7.28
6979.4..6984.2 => 7.02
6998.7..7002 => 7.33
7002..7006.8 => 8.35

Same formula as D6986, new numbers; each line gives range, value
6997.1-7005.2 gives 7.62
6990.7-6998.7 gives 7.7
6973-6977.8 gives 8.13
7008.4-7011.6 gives 7.25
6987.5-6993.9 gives 7.52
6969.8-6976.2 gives 7.64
